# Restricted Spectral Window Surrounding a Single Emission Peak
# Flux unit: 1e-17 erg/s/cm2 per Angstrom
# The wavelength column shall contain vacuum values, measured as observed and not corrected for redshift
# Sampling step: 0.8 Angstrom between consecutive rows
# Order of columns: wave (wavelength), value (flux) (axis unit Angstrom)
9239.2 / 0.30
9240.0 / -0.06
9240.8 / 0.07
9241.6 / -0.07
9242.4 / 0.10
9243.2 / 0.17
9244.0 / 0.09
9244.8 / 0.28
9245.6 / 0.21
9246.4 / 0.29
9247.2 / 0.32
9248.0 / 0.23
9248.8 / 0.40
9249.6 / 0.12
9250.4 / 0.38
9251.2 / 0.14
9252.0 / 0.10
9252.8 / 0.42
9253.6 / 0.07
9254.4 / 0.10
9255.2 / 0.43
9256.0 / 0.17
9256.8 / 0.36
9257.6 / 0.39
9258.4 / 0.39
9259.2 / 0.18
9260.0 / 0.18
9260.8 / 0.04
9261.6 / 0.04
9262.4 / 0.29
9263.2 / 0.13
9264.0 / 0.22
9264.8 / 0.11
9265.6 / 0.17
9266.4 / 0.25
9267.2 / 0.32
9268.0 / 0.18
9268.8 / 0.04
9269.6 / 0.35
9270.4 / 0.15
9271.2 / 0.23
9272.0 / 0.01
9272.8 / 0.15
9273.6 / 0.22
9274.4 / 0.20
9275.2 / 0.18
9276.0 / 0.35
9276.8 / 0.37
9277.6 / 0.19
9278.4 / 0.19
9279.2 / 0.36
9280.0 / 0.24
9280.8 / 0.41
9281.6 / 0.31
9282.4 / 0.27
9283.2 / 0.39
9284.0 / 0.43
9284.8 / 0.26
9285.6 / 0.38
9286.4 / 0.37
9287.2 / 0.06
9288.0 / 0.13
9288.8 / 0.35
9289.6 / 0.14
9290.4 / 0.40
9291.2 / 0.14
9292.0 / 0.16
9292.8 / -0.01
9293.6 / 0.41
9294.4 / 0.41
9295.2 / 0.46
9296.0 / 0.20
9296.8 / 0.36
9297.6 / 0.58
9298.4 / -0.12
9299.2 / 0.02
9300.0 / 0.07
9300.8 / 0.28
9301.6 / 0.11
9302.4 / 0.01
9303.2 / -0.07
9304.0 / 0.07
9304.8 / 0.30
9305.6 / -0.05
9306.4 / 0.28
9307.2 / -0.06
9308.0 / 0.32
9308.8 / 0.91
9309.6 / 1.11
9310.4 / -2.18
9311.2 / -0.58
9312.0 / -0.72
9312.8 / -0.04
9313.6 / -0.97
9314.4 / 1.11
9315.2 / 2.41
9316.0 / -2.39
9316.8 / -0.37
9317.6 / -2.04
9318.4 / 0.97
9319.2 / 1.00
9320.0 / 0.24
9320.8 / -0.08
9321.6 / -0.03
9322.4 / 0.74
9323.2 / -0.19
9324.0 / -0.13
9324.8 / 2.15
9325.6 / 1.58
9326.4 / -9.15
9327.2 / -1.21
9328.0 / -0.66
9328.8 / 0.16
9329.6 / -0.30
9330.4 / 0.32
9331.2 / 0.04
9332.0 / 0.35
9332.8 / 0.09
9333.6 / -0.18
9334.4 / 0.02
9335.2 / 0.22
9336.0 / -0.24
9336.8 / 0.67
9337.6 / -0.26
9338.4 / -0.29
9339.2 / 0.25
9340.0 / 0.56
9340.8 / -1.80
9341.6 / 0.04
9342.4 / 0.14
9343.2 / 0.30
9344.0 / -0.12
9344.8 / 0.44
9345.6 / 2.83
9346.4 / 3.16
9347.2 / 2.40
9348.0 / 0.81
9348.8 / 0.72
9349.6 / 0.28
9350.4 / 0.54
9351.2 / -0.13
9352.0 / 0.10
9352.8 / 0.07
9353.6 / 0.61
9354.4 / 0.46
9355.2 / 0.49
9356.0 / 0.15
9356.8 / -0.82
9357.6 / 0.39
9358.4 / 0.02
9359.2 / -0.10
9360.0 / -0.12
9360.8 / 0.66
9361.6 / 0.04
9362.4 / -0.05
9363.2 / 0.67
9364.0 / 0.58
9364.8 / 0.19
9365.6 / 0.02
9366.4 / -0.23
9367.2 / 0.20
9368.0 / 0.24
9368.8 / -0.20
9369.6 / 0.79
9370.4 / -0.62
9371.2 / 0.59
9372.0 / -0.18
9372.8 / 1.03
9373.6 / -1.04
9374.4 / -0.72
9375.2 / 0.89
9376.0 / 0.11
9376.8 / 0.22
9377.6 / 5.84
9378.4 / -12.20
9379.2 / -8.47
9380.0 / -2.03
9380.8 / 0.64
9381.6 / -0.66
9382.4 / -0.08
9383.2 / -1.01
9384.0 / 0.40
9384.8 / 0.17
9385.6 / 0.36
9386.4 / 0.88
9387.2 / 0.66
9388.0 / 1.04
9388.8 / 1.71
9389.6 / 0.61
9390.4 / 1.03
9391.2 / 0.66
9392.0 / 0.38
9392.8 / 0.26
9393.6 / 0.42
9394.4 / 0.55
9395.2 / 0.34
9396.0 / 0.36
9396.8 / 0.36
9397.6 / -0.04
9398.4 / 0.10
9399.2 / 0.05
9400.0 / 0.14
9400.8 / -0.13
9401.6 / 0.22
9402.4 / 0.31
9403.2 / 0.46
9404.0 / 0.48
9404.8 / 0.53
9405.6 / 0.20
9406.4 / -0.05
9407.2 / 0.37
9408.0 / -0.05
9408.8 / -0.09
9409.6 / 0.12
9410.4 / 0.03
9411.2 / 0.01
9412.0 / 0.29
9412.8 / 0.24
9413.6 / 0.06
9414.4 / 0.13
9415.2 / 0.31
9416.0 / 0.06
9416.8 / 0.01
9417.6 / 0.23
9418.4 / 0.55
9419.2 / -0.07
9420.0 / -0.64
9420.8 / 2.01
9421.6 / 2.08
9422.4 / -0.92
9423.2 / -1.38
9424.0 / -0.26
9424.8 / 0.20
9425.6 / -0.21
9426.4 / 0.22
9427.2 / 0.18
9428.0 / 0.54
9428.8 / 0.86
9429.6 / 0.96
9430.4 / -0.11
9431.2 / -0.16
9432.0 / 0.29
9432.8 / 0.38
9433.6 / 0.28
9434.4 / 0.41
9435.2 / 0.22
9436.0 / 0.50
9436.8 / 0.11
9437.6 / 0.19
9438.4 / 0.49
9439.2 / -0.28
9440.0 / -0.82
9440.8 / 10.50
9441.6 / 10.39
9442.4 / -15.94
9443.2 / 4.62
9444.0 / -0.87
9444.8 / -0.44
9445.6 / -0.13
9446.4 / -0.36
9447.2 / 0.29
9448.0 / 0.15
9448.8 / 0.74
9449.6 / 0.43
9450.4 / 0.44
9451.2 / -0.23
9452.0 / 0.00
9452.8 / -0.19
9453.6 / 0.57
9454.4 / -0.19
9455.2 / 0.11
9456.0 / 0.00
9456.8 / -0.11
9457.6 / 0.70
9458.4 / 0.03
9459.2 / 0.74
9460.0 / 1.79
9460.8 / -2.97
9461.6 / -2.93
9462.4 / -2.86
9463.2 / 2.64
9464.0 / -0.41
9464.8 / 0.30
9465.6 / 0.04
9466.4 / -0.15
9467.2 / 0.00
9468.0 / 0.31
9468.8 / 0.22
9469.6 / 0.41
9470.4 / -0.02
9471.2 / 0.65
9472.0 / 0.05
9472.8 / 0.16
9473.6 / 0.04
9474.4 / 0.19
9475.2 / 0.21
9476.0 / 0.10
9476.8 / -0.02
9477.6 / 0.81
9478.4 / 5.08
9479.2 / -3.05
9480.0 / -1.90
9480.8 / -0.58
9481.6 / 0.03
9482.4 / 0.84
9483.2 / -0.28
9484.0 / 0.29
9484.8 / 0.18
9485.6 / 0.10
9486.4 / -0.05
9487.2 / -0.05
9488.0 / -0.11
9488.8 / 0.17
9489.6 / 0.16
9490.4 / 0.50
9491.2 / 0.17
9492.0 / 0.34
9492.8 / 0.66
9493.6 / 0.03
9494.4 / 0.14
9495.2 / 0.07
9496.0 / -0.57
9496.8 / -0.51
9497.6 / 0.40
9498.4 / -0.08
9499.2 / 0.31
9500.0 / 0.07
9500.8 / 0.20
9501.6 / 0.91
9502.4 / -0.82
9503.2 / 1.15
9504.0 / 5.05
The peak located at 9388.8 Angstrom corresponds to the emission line H-beta 4861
